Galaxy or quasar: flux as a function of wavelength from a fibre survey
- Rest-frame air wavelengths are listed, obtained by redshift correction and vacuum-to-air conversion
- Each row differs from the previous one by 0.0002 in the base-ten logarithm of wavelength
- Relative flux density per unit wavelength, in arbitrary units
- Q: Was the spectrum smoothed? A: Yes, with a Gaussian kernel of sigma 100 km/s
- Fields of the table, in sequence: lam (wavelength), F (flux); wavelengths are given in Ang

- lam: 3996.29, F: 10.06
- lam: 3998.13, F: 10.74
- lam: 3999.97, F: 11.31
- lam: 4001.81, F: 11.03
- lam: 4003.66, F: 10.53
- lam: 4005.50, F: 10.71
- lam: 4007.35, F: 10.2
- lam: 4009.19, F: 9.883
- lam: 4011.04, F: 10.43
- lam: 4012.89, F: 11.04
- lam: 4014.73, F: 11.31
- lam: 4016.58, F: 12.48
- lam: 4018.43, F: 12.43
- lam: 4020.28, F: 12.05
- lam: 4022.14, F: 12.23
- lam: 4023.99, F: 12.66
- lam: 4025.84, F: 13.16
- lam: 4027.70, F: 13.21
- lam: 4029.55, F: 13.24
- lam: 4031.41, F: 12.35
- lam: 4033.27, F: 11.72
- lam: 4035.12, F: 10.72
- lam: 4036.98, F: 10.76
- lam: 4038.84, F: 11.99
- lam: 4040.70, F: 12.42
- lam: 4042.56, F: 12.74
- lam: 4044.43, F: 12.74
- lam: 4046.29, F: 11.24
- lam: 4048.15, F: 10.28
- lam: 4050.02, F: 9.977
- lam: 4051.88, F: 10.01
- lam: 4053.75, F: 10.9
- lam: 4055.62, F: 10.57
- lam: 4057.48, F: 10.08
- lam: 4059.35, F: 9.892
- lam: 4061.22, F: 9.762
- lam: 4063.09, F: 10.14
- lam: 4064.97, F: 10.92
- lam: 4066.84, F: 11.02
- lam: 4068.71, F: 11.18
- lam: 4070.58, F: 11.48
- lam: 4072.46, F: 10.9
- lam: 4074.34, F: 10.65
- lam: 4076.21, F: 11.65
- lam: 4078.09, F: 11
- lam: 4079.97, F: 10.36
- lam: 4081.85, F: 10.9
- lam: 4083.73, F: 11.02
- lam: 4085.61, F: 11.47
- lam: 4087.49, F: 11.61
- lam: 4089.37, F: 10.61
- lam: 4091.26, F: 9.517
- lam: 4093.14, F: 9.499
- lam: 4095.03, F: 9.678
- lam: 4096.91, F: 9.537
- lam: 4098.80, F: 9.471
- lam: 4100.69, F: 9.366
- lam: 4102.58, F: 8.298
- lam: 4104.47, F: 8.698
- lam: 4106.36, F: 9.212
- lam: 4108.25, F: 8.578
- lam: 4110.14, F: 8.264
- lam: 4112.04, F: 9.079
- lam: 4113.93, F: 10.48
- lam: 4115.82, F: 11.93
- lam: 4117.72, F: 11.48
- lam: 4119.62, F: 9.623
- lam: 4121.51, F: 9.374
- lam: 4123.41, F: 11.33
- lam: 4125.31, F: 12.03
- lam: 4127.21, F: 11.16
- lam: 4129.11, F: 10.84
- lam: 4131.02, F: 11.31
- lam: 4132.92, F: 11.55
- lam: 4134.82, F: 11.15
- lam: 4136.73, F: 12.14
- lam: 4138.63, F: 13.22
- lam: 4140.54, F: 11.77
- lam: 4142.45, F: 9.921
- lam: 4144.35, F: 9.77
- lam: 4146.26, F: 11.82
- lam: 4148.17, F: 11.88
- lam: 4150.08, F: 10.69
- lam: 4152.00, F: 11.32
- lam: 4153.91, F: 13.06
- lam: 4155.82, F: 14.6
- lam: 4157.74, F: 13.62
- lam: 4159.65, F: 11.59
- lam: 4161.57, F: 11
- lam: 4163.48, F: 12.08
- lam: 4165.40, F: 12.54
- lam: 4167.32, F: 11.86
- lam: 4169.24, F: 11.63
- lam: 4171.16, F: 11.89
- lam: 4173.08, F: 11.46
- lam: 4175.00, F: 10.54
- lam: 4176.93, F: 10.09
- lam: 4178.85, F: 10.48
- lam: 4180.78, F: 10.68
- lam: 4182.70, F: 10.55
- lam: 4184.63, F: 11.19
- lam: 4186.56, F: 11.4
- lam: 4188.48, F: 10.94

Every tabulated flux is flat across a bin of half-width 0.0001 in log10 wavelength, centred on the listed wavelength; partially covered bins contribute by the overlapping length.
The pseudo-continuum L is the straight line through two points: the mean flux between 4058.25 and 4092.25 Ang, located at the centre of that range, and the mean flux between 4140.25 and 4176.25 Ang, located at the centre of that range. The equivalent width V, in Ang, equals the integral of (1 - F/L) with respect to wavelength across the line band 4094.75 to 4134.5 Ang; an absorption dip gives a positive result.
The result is 4.1 Ang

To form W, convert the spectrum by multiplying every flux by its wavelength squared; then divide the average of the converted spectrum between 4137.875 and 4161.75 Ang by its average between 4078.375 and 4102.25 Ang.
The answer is 1.2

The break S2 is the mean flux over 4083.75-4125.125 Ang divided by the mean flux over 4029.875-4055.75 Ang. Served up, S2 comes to 0.87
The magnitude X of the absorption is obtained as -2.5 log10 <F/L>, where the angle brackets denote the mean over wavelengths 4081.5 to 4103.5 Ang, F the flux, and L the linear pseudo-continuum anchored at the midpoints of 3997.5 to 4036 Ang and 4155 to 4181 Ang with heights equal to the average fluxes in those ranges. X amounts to 0.161 mag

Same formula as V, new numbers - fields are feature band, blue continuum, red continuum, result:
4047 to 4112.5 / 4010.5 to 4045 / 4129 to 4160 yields 9.87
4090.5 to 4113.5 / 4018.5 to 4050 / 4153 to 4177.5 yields 5.55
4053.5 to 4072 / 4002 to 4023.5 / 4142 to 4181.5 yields 1.23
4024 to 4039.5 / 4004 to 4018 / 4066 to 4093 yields -1.80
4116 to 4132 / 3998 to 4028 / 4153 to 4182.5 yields 1.02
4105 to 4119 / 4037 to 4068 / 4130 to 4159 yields 2.07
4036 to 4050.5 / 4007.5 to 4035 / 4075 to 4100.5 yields -0.15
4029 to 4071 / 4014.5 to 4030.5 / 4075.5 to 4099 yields 2.13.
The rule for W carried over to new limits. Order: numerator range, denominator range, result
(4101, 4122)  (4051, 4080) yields 0.92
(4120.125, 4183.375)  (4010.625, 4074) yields 1.06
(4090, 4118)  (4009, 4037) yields 0.83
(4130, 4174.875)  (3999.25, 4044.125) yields 1.07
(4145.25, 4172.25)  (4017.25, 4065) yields 1.12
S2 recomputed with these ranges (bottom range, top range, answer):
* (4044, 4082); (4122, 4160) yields 1.09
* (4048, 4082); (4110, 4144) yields 1.03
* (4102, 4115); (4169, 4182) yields 1.21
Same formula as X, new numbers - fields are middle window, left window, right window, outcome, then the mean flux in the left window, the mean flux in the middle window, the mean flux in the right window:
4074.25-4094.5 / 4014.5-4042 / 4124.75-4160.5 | 0.120 mag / 12.2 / 10.7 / 11.8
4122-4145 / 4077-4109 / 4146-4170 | -0.002 mag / 9.94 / 11.3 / 12.1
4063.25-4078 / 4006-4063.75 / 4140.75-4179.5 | 0.037 mag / 11.4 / 11.1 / 11.6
